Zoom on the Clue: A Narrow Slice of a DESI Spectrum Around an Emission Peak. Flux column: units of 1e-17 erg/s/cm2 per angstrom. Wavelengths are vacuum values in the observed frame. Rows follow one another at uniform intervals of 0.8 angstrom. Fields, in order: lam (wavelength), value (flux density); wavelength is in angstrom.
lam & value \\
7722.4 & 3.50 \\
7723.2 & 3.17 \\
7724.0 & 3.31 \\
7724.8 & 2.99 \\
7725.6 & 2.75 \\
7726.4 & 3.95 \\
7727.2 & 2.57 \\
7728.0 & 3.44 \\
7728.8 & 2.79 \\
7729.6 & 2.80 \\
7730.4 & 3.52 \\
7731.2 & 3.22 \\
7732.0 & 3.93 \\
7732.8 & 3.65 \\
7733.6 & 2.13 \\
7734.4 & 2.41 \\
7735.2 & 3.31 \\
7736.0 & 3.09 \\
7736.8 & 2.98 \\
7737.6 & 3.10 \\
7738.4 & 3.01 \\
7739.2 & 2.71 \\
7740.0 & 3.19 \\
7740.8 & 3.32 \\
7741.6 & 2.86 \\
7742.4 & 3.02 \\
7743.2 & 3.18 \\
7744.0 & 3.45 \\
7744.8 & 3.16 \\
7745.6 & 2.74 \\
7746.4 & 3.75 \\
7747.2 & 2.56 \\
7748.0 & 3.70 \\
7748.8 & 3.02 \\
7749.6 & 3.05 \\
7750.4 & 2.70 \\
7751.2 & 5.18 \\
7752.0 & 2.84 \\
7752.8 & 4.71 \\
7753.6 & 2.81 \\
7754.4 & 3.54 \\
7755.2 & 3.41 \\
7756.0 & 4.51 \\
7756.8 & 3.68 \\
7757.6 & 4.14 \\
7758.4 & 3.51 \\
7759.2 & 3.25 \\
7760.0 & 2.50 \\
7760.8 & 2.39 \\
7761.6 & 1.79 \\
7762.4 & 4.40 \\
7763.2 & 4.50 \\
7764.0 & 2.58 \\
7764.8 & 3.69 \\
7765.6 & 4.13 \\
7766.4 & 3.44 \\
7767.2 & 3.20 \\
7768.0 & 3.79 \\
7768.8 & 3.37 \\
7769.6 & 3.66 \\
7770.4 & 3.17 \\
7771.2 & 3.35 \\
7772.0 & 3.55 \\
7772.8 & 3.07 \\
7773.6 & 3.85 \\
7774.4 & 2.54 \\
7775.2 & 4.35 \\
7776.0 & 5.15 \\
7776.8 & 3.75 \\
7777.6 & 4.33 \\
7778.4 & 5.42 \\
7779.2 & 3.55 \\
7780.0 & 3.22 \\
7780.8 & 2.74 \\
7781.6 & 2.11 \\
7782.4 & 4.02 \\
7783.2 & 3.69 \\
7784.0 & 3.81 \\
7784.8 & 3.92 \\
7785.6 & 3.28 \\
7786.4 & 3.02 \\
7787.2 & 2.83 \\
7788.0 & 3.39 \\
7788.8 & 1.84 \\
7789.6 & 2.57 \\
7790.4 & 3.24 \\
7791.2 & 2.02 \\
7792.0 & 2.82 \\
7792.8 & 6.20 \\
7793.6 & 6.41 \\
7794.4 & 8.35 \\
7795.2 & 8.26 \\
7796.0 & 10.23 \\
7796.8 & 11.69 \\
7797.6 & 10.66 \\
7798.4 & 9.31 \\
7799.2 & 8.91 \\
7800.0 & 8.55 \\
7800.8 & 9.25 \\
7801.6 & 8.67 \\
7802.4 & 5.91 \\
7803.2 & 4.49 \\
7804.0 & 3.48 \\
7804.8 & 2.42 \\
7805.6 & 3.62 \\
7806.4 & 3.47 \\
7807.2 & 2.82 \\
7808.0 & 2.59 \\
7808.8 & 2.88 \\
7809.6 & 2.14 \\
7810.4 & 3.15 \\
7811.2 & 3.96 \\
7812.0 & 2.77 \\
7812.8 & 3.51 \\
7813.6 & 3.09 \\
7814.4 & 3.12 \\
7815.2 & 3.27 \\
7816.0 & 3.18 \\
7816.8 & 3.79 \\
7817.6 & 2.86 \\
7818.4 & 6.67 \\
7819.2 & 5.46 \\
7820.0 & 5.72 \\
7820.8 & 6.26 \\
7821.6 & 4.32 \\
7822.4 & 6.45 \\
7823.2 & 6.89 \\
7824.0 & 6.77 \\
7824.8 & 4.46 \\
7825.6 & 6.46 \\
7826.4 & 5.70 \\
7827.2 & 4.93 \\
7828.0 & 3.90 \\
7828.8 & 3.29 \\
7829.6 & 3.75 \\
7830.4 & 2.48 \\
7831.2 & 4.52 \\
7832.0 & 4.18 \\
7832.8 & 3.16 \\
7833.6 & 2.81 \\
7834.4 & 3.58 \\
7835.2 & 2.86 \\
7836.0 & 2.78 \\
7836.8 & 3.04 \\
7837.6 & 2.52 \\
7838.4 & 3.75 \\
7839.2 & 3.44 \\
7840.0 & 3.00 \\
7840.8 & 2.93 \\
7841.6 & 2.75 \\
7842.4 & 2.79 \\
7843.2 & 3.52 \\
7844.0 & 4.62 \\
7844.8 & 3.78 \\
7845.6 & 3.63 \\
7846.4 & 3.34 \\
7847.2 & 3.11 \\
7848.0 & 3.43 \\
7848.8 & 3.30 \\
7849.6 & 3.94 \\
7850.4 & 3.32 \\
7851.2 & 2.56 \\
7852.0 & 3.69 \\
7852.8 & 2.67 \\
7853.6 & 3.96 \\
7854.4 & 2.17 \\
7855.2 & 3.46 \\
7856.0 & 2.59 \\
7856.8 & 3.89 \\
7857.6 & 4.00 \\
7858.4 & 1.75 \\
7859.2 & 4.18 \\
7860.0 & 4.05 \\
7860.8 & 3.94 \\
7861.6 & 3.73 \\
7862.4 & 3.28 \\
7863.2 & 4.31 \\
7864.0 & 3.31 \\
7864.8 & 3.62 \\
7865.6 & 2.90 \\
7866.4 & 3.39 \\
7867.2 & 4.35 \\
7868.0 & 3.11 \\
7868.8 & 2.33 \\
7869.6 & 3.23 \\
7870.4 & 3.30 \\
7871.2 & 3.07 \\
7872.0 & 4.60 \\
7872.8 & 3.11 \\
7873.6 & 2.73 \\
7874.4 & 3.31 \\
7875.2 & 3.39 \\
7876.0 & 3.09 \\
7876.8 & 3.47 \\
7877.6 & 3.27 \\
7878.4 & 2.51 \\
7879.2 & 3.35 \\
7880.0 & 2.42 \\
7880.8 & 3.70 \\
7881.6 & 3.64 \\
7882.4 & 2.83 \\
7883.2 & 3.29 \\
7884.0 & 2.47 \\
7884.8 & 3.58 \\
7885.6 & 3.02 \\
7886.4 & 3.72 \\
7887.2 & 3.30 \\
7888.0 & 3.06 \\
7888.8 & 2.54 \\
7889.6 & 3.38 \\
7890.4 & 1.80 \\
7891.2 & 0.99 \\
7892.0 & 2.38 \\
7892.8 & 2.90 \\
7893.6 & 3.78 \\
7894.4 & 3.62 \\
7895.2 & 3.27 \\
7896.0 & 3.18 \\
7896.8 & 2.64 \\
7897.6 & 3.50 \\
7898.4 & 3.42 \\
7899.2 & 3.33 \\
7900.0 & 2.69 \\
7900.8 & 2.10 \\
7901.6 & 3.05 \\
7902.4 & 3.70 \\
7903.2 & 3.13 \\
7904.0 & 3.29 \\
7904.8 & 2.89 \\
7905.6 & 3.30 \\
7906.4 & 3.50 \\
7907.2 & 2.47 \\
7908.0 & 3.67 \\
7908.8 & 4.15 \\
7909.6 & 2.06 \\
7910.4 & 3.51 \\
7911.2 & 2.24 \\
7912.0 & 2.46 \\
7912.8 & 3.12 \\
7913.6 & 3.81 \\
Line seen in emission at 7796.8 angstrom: H-alpha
